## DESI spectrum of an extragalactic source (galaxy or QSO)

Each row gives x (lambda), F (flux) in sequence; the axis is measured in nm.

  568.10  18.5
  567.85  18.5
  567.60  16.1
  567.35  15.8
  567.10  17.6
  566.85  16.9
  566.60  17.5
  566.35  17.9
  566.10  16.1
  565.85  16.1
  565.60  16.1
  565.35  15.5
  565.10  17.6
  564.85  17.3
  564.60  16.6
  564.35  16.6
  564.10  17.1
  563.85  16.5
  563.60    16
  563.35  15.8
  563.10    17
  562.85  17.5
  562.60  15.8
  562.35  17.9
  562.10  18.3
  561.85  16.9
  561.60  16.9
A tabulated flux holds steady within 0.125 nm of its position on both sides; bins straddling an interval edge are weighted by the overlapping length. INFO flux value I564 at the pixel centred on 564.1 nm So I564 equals 17.1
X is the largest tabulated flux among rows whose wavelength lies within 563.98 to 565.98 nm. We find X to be 17.6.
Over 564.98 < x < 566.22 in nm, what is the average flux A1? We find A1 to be 16.3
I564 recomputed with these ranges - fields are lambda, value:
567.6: 16.1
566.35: 17.9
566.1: 16.1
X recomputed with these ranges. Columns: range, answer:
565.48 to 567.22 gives 17.9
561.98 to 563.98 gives 18.3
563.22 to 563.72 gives 16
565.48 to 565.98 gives 16.1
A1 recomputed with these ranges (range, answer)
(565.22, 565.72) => 15.8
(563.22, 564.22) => 16.3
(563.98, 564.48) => 16.8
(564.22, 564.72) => 16.6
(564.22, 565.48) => 16.7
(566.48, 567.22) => 17.3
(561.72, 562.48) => 17.7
